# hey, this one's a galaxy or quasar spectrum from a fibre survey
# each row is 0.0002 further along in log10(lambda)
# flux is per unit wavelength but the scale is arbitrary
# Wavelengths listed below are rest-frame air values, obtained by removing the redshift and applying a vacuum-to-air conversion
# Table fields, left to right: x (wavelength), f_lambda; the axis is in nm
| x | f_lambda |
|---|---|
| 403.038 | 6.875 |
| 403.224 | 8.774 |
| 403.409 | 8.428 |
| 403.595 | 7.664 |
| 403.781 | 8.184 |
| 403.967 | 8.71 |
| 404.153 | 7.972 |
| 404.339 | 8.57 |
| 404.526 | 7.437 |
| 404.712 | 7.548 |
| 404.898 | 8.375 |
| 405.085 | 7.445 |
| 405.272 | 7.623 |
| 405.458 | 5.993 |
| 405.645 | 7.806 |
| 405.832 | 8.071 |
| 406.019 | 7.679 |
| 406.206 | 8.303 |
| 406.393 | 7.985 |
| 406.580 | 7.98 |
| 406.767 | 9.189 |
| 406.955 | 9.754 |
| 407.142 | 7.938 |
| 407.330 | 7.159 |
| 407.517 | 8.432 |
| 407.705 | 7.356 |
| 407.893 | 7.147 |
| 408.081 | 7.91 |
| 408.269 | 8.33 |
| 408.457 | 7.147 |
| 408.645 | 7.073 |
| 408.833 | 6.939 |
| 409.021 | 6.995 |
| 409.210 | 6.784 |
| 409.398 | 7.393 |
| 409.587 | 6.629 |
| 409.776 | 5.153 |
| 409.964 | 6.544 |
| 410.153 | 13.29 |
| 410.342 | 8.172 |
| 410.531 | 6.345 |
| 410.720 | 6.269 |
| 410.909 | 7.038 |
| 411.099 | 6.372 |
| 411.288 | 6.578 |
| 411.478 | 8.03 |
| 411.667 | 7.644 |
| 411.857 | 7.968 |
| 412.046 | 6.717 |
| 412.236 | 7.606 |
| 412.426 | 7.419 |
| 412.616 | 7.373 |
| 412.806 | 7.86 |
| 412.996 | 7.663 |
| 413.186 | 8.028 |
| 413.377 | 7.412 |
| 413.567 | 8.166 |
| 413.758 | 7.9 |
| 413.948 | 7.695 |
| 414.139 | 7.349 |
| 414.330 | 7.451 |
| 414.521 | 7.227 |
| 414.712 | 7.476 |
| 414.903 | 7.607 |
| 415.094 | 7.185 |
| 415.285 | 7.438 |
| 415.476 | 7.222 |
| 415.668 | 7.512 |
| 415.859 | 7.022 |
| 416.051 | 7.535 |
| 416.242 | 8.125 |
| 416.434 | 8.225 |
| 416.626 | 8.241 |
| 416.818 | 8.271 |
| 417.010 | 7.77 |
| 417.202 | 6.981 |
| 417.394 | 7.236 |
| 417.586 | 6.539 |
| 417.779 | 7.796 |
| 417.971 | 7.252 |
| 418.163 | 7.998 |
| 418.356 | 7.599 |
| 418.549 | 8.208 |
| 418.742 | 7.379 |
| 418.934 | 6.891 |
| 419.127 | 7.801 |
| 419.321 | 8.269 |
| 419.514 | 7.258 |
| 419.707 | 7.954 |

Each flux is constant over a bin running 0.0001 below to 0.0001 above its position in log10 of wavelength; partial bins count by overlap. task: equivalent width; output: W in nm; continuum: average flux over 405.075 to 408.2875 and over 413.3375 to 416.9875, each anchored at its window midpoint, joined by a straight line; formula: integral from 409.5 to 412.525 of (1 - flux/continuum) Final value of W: 0.16 nm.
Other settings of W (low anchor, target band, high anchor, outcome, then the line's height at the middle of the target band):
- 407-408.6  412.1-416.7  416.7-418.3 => -0.021 nm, 7.57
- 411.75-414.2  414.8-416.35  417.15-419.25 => 0.016 nm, 7.54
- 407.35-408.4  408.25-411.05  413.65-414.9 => 0.145 nm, 7.7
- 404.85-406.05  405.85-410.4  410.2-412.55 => -0.230 nm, 7.43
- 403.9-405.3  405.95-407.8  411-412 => -0.107 nm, 7.74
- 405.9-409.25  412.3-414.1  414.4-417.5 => -0.016 nm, 7.64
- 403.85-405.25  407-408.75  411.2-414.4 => 0.036 nm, 7.82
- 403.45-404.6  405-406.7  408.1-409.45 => 0.023 nm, 7.79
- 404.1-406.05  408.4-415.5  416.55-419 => 0.194 nm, 7.61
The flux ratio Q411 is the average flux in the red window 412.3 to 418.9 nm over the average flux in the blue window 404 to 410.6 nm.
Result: 1.0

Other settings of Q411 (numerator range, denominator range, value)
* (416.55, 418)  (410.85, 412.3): 1.04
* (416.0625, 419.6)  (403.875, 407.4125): 0.96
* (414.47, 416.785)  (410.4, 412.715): 1.06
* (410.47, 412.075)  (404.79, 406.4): 0.91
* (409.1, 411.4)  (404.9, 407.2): 0.90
